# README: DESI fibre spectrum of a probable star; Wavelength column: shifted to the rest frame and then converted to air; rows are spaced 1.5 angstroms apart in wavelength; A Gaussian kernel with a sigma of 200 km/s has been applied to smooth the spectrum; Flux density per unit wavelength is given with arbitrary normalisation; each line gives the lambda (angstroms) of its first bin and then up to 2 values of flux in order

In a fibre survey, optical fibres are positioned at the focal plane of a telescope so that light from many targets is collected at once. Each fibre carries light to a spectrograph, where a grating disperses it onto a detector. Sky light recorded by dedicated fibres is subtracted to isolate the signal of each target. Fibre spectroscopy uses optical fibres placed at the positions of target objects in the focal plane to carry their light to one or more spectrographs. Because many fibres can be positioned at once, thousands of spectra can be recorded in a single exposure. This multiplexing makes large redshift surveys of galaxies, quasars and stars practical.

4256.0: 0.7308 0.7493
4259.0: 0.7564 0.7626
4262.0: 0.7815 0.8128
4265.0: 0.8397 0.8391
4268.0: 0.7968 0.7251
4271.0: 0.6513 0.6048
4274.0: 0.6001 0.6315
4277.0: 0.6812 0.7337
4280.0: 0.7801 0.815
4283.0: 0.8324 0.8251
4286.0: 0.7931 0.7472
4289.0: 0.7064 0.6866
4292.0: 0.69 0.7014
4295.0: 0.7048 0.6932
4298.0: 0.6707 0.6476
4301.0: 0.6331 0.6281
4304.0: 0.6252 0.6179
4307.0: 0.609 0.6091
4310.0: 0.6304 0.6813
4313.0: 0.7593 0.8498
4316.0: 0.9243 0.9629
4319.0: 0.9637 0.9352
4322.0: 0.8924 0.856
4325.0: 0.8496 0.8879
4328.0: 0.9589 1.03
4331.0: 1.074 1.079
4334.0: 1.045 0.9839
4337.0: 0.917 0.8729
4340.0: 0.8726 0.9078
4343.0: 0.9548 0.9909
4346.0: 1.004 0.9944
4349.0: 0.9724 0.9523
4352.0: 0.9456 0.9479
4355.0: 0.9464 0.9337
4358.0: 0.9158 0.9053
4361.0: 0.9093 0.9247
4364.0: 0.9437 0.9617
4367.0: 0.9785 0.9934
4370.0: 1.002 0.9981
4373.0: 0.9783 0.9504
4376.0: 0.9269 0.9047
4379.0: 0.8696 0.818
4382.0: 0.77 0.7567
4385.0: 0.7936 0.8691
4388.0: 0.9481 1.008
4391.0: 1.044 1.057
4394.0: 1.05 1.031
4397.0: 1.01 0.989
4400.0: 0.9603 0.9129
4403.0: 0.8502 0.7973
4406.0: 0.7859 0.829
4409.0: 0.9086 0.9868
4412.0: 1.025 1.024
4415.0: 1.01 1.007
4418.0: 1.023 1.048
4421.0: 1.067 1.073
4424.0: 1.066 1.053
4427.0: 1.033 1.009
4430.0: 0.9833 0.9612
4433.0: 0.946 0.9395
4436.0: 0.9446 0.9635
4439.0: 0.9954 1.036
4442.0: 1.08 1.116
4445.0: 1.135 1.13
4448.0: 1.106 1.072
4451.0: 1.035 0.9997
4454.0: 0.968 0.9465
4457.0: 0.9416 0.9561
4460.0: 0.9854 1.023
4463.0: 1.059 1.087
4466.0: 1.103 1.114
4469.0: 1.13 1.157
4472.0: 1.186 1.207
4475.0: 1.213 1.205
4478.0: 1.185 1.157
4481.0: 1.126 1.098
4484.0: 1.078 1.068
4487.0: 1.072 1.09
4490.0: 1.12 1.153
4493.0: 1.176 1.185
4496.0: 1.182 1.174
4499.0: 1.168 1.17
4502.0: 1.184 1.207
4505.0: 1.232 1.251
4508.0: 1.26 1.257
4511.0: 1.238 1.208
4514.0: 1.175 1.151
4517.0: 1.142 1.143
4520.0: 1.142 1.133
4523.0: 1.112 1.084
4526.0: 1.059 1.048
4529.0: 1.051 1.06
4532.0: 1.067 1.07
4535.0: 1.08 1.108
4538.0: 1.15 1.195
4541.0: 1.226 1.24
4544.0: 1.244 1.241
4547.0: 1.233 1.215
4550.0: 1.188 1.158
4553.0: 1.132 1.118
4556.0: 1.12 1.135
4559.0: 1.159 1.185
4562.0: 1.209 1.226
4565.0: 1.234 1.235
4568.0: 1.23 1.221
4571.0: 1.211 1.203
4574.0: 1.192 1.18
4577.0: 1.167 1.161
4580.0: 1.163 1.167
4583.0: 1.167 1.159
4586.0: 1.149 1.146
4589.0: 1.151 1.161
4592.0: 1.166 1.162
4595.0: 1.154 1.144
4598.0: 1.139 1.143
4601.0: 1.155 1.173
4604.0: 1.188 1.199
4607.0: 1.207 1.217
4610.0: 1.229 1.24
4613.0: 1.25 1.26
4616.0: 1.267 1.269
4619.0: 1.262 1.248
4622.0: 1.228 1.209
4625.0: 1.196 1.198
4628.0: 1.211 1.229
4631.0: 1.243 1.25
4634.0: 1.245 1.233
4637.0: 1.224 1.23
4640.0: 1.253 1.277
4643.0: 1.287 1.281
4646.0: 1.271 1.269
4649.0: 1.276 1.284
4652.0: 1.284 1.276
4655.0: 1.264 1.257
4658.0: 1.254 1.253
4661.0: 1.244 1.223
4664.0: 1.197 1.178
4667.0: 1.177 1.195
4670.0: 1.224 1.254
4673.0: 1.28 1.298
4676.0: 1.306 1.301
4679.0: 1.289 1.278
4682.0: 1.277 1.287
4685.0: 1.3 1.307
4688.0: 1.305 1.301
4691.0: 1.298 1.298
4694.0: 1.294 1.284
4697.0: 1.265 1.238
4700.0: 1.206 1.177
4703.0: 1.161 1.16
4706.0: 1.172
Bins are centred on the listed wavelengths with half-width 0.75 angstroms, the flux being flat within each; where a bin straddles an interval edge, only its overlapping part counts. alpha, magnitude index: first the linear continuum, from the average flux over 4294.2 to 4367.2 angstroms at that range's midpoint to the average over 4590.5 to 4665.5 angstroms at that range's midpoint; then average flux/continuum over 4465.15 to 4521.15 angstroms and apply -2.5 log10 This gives -0.10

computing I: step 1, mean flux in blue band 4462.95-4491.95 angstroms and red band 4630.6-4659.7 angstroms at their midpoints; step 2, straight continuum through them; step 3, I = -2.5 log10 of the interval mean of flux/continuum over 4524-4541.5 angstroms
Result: 0.073 mag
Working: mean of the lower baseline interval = 1.13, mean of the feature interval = 1.1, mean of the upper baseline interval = 1.26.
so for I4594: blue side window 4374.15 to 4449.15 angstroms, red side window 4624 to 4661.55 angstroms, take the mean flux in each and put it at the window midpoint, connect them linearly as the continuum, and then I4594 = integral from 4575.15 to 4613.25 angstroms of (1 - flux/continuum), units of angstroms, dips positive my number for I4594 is 0.6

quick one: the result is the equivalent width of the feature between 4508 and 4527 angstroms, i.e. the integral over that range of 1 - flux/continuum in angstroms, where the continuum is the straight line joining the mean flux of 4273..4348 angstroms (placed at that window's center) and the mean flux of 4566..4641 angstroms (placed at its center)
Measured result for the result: -1.2 angstroms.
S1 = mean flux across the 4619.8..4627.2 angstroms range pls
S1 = 1.22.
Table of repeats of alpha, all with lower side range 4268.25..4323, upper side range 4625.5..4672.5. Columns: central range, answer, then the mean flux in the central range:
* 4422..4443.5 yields -0.090 mag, 1.01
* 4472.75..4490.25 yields -0.138 mag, 1.14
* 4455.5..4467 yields -0.053 mag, 1.02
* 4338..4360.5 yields -0.166 mag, 0.942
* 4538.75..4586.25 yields -0.069 mag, 1.19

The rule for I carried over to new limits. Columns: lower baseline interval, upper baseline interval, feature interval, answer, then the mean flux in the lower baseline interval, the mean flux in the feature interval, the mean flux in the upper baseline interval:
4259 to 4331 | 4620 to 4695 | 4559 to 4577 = -0.07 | 0.762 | 1.21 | 1.26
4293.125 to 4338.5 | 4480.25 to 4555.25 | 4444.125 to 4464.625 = 0.02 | 0.816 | 1.03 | 1.15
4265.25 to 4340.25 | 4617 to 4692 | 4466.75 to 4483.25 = -0.15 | 0.786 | 1.16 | 1.26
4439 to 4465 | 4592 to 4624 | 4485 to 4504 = -0.06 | 1.04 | 1.15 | 1.21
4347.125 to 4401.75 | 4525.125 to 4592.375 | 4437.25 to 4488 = -0.03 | 0.942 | 1.08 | 1.16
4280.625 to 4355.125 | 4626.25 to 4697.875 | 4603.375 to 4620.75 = -0.03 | 0.837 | 1.24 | 1.26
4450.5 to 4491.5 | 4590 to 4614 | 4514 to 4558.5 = 0.00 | 1.09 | 1.14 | 1.18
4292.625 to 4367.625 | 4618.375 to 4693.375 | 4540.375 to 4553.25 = -0.08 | 0.865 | 1.21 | 1.26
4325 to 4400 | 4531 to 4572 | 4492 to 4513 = -0.08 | 0.95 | 1.21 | 1.18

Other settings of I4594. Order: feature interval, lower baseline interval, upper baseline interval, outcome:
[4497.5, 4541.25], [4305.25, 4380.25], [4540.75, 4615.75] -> -1.3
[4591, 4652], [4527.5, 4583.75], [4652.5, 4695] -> -0.1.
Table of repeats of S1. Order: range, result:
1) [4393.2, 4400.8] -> 1.01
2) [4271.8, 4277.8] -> 0.63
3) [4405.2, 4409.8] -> 0.842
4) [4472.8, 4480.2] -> 1.19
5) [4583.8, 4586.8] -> 1.15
